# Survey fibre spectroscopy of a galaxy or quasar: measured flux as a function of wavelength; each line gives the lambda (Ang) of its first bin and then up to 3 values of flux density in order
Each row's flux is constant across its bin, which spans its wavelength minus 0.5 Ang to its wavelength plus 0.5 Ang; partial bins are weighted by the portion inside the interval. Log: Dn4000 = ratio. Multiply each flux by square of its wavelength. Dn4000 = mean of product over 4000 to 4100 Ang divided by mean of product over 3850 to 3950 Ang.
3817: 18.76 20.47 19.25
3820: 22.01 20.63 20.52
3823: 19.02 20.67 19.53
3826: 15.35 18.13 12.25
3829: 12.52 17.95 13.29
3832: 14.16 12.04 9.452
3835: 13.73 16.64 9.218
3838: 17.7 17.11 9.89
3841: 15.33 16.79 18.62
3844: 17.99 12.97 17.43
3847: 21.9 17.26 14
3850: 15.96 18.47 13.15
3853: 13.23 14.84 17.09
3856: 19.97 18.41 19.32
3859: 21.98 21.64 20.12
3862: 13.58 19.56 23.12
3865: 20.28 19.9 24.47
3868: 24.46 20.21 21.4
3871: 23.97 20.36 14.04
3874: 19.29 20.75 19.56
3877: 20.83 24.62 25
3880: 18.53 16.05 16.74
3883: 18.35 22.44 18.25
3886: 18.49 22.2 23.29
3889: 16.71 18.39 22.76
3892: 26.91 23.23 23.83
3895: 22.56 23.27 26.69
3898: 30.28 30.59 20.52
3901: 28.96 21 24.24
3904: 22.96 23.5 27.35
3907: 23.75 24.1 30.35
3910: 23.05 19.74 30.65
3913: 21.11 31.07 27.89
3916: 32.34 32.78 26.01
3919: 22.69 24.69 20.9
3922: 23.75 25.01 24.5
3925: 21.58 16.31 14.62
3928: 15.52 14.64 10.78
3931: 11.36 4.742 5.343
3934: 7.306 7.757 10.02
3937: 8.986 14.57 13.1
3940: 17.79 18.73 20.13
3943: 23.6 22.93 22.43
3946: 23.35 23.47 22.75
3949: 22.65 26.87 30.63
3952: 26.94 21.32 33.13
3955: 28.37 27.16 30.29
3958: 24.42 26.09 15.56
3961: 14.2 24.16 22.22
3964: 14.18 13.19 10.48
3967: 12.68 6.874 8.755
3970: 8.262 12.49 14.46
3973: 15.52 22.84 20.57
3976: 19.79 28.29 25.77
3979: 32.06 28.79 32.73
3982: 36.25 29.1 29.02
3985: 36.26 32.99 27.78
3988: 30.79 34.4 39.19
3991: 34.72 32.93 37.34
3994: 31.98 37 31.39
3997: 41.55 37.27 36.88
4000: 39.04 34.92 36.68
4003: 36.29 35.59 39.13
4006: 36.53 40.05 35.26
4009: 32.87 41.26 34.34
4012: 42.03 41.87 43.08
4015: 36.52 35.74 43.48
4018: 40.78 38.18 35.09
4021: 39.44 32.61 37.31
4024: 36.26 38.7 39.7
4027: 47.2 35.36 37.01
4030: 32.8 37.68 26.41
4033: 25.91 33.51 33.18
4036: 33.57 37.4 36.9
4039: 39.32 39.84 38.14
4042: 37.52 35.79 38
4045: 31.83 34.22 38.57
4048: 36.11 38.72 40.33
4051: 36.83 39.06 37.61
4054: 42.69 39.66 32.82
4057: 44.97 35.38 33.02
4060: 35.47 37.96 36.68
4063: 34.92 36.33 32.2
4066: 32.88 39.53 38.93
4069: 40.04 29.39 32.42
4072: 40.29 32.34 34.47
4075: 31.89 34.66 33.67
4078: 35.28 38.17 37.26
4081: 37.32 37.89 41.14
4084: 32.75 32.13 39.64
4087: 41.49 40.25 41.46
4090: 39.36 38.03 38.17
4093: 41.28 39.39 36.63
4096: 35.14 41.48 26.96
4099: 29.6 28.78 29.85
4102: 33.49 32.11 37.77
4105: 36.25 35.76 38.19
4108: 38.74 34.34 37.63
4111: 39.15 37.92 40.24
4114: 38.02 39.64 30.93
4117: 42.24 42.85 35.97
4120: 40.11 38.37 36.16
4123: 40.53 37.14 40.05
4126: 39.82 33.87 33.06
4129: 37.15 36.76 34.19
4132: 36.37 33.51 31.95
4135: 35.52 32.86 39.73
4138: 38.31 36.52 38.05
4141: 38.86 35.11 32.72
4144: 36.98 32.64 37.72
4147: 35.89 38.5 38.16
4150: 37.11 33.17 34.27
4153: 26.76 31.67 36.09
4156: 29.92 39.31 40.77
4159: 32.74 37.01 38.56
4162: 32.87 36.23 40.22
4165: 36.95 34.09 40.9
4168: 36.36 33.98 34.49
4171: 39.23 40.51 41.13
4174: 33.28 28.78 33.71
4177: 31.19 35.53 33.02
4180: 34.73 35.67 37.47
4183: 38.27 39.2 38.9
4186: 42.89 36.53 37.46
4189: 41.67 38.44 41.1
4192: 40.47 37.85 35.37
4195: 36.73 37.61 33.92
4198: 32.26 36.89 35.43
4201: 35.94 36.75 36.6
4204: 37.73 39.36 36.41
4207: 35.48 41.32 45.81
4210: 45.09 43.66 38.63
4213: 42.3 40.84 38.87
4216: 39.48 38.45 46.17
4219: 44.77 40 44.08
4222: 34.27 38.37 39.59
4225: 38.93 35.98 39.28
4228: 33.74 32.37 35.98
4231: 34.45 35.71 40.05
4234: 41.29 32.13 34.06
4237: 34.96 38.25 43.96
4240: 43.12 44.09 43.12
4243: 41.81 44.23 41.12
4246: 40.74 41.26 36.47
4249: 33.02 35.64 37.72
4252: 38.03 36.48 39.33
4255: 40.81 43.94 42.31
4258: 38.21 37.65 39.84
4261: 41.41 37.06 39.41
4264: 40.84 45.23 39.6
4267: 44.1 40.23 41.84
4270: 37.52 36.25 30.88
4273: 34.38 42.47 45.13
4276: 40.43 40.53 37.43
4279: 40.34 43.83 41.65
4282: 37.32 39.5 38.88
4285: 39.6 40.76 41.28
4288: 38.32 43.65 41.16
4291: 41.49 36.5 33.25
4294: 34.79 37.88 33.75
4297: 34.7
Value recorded 1.9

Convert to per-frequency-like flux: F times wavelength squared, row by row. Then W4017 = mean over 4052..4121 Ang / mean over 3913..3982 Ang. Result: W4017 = 1.94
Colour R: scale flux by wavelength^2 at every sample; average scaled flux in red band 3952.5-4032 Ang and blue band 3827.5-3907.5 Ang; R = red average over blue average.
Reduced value 1.69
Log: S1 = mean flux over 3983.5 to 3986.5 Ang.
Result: 32.8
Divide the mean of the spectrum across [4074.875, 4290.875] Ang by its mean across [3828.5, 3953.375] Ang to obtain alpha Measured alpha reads 1.9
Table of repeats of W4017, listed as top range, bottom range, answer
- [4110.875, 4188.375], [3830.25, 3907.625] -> 2.14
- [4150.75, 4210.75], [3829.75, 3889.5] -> 2.38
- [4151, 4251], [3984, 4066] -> 1.12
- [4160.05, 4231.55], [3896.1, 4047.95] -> 1.51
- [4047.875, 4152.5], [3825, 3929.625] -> 2.02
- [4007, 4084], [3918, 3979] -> 2.04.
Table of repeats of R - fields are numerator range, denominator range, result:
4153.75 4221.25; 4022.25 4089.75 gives 1.10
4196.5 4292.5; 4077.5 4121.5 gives 1.14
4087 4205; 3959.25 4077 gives 1.18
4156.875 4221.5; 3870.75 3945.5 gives 2.10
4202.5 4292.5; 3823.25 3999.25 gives 2.18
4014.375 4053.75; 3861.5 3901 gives 1.85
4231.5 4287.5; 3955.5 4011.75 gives 1.61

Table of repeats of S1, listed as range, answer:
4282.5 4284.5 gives 39.2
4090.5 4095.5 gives 38.7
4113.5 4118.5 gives 38.7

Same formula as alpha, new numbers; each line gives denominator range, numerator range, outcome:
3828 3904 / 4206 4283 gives 2.06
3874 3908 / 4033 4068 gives 1.63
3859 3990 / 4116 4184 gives 1.66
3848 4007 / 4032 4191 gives 1.58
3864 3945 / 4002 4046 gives 1.77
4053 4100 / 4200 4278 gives 1.08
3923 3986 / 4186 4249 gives 1.95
